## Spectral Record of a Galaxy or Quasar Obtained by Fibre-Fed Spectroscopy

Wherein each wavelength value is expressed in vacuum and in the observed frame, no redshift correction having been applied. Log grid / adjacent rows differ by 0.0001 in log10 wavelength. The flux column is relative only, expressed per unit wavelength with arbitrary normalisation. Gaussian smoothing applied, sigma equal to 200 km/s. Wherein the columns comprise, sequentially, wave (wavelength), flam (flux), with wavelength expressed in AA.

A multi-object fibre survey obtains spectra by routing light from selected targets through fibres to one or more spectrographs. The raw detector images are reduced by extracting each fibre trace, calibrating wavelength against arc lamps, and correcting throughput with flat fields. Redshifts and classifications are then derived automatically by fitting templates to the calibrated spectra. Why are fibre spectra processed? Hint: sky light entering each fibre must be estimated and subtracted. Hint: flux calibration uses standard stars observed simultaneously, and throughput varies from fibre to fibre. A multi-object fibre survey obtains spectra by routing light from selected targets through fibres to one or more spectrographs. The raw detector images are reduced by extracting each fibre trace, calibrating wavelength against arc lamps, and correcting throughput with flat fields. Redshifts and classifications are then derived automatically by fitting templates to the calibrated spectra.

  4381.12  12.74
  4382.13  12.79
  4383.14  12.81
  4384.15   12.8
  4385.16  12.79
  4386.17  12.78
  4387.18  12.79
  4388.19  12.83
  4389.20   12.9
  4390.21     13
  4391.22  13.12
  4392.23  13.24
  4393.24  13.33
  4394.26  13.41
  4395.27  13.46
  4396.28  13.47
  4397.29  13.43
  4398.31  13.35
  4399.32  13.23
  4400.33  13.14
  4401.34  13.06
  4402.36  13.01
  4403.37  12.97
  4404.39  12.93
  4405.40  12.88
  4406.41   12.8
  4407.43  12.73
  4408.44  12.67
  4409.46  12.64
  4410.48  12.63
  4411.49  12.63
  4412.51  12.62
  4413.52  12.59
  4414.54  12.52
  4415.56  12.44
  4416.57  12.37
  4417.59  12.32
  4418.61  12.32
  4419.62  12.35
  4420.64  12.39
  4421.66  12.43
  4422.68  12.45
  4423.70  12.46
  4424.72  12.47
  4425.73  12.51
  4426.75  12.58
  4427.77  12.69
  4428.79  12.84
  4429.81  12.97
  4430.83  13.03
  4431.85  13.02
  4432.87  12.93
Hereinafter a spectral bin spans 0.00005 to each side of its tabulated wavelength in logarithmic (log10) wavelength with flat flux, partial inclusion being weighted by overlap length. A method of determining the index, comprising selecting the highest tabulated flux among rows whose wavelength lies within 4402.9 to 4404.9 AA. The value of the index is 12.97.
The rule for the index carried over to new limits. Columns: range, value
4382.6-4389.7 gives 12.9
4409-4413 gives 12.64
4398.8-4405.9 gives 13.23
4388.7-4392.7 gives 13.24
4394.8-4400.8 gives 13.47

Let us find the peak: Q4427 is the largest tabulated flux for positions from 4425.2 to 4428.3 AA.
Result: 12.69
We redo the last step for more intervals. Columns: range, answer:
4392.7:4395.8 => 13.46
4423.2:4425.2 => 12.47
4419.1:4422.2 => 12.43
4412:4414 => 12.62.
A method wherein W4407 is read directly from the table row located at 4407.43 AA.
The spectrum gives 12.73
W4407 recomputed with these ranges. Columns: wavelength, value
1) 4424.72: 12.47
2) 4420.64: 12.39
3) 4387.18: 12.79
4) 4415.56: 12.44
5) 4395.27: 13.46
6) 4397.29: 13.43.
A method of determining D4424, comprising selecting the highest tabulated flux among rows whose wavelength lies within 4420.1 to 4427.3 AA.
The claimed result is 12.58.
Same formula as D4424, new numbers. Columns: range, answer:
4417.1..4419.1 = 12.32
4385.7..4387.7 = 12.79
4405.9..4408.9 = 12.8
